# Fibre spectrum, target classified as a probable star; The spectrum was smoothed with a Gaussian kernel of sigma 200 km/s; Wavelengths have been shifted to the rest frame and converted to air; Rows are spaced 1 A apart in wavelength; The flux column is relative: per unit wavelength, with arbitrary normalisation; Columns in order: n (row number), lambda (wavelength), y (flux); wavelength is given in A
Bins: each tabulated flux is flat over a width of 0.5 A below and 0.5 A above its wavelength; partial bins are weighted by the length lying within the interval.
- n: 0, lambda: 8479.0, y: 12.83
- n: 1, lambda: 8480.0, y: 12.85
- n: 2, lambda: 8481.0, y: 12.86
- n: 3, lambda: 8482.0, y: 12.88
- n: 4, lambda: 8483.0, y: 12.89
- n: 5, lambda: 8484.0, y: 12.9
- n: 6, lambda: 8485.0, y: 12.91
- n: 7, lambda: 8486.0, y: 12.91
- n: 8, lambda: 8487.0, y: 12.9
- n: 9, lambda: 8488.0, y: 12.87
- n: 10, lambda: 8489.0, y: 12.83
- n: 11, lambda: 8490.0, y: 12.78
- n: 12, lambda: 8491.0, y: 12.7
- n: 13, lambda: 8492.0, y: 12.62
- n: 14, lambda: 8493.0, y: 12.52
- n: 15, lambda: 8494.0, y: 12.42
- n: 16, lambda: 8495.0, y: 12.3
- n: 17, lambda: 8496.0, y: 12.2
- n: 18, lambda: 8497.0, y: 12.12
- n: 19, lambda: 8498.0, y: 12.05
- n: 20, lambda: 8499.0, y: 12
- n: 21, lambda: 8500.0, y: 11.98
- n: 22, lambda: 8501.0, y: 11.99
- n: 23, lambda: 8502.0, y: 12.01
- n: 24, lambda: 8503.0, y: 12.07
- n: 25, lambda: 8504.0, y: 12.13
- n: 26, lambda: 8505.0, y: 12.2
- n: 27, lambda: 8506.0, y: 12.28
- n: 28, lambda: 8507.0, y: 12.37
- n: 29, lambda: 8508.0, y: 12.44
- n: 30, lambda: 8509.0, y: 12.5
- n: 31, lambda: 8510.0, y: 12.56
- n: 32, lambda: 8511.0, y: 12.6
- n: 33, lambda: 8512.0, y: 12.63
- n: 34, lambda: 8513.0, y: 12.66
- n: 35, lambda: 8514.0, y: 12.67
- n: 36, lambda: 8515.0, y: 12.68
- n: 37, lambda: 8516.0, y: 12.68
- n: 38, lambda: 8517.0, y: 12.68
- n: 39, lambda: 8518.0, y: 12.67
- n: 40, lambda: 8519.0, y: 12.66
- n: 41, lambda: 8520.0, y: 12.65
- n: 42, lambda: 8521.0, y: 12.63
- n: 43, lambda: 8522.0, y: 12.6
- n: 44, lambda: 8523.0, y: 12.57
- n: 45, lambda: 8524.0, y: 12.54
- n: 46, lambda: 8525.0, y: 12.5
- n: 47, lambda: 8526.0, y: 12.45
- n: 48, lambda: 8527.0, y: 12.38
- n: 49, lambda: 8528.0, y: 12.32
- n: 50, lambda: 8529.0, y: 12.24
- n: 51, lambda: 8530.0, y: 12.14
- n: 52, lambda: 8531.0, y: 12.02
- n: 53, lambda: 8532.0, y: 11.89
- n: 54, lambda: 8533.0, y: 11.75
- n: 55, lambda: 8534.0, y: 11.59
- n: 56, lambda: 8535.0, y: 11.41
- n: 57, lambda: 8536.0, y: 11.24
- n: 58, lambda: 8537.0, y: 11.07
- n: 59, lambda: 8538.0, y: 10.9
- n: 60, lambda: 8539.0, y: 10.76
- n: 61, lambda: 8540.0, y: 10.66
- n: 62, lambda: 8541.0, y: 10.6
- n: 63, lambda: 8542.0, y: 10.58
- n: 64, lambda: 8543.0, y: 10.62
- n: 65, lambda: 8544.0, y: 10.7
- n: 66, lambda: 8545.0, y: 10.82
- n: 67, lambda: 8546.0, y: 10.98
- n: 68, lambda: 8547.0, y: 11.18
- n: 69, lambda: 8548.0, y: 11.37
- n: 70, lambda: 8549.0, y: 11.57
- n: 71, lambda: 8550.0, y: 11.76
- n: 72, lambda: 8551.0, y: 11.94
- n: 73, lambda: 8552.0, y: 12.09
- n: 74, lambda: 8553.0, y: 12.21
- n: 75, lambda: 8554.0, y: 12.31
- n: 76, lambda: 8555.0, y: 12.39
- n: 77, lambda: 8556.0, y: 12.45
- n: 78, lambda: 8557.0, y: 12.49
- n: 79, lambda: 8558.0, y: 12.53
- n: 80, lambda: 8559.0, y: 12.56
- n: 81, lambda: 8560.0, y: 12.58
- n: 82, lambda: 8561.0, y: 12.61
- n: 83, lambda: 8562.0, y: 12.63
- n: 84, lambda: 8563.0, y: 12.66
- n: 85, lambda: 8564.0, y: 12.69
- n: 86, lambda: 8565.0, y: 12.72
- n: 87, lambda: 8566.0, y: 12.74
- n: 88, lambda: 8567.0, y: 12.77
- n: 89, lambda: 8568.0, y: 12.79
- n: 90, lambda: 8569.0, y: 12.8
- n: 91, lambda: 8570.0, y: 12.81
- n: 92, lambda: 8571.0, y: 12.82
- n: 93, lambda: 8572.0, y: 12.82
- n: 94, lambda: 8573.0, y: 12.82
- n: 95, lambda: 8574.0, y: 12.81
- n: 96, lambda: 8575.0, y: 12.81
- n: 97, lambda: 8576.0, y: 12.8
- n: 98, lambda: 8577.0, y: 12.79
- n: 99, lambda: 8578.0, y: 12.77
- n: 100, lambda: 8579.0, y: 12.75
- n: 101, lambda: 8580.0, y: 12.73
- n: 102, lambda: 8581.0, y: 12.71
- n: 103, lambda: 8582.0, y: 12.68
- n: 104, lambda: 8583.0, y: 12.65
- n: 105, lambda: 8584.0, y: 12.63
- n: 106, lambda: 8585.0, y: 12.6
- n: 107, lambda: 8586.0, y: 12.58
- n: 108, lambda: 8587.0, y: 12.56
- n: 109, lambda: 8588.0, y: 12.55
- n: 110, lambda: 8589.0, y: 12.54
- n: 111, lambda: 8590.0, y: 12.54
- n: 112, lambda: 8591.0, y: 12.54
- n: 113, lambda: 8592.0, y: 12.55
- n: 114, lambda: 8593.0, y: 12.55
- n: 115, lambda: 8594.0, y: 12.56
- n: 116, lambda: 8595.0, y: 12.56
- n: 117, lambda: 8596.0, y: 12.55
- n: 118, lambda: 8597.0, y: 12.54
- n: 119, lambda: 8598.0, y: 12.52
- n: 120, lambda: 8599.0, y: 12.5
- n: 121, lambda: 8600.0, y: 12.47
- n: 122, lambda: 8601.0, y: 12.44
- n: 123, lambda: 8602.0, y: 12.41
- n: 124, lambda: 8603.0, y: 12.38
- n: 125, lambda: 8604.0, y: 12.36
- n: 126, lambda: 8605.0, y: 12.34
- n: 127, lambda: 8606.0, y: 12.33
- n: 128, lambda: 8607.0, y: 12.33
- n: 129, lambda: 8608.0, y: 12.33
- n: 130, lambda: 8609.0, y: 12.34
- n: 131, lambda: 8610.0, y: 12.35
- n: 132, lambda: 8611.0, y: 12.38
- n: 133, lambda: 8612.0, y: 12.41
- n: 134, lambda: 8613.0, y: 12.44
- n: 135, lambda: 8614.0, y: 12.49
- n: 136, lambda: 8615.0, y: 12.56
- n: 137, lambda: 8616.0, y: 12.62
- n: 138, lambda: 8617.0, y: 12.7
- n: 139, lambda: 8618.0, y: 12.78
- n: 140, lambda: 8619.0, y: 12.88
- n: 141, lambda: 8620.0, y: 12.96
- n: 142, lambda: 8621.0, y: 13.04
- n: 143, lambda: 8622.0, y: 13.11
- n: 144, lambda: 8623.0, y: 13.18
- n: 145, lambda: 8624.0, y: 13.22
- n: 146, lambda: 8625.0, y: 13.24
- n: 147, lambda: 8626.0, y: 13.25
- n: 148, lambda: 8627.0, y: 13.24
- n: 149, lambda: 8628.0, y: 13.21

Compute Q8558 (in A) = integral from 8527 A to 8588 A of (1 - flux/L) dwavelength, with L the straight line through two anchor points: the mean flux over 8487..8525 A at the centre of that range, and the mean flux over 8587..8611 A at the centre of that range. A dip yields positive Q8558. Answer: 1.6 A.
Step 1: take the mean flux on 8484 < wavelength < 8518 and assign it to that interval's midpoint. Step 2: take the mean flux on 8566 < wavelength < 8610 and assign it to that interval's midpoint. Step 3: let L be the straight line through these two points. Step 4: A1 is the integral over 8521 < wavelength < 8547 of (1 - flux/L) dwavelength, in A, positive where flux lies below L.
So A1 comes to 1.9 A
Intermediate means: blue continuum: 12.5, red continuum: 12.6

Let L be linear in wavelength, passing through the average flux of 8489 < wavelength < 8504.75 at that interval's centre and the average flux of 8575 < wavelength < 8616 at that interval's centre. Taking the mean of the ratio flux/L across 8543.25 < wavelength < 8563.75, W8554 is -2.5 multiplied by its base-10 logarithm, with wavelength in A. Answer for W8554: 0.04 mag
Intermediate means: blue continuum 12.3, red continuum 12.5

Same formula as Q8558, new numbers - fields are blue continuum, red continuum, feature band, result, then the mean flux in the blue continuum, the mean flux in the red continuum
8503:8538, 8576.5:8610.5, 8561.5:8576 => -0.4 A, 12.3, 12.5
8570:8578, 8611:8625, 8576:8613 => 0.8 A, 12.8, 12.8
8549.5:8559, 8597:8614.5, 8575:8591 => -0.4 A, 12.3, 12.4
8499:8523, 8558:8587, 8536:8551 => 1.9 A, 12.4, 12.7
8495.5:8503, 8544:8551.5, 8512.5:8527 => -1.1 A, 12.1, 11.3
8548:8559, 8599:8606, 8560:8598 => -1.2 A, 12.2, 12.4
